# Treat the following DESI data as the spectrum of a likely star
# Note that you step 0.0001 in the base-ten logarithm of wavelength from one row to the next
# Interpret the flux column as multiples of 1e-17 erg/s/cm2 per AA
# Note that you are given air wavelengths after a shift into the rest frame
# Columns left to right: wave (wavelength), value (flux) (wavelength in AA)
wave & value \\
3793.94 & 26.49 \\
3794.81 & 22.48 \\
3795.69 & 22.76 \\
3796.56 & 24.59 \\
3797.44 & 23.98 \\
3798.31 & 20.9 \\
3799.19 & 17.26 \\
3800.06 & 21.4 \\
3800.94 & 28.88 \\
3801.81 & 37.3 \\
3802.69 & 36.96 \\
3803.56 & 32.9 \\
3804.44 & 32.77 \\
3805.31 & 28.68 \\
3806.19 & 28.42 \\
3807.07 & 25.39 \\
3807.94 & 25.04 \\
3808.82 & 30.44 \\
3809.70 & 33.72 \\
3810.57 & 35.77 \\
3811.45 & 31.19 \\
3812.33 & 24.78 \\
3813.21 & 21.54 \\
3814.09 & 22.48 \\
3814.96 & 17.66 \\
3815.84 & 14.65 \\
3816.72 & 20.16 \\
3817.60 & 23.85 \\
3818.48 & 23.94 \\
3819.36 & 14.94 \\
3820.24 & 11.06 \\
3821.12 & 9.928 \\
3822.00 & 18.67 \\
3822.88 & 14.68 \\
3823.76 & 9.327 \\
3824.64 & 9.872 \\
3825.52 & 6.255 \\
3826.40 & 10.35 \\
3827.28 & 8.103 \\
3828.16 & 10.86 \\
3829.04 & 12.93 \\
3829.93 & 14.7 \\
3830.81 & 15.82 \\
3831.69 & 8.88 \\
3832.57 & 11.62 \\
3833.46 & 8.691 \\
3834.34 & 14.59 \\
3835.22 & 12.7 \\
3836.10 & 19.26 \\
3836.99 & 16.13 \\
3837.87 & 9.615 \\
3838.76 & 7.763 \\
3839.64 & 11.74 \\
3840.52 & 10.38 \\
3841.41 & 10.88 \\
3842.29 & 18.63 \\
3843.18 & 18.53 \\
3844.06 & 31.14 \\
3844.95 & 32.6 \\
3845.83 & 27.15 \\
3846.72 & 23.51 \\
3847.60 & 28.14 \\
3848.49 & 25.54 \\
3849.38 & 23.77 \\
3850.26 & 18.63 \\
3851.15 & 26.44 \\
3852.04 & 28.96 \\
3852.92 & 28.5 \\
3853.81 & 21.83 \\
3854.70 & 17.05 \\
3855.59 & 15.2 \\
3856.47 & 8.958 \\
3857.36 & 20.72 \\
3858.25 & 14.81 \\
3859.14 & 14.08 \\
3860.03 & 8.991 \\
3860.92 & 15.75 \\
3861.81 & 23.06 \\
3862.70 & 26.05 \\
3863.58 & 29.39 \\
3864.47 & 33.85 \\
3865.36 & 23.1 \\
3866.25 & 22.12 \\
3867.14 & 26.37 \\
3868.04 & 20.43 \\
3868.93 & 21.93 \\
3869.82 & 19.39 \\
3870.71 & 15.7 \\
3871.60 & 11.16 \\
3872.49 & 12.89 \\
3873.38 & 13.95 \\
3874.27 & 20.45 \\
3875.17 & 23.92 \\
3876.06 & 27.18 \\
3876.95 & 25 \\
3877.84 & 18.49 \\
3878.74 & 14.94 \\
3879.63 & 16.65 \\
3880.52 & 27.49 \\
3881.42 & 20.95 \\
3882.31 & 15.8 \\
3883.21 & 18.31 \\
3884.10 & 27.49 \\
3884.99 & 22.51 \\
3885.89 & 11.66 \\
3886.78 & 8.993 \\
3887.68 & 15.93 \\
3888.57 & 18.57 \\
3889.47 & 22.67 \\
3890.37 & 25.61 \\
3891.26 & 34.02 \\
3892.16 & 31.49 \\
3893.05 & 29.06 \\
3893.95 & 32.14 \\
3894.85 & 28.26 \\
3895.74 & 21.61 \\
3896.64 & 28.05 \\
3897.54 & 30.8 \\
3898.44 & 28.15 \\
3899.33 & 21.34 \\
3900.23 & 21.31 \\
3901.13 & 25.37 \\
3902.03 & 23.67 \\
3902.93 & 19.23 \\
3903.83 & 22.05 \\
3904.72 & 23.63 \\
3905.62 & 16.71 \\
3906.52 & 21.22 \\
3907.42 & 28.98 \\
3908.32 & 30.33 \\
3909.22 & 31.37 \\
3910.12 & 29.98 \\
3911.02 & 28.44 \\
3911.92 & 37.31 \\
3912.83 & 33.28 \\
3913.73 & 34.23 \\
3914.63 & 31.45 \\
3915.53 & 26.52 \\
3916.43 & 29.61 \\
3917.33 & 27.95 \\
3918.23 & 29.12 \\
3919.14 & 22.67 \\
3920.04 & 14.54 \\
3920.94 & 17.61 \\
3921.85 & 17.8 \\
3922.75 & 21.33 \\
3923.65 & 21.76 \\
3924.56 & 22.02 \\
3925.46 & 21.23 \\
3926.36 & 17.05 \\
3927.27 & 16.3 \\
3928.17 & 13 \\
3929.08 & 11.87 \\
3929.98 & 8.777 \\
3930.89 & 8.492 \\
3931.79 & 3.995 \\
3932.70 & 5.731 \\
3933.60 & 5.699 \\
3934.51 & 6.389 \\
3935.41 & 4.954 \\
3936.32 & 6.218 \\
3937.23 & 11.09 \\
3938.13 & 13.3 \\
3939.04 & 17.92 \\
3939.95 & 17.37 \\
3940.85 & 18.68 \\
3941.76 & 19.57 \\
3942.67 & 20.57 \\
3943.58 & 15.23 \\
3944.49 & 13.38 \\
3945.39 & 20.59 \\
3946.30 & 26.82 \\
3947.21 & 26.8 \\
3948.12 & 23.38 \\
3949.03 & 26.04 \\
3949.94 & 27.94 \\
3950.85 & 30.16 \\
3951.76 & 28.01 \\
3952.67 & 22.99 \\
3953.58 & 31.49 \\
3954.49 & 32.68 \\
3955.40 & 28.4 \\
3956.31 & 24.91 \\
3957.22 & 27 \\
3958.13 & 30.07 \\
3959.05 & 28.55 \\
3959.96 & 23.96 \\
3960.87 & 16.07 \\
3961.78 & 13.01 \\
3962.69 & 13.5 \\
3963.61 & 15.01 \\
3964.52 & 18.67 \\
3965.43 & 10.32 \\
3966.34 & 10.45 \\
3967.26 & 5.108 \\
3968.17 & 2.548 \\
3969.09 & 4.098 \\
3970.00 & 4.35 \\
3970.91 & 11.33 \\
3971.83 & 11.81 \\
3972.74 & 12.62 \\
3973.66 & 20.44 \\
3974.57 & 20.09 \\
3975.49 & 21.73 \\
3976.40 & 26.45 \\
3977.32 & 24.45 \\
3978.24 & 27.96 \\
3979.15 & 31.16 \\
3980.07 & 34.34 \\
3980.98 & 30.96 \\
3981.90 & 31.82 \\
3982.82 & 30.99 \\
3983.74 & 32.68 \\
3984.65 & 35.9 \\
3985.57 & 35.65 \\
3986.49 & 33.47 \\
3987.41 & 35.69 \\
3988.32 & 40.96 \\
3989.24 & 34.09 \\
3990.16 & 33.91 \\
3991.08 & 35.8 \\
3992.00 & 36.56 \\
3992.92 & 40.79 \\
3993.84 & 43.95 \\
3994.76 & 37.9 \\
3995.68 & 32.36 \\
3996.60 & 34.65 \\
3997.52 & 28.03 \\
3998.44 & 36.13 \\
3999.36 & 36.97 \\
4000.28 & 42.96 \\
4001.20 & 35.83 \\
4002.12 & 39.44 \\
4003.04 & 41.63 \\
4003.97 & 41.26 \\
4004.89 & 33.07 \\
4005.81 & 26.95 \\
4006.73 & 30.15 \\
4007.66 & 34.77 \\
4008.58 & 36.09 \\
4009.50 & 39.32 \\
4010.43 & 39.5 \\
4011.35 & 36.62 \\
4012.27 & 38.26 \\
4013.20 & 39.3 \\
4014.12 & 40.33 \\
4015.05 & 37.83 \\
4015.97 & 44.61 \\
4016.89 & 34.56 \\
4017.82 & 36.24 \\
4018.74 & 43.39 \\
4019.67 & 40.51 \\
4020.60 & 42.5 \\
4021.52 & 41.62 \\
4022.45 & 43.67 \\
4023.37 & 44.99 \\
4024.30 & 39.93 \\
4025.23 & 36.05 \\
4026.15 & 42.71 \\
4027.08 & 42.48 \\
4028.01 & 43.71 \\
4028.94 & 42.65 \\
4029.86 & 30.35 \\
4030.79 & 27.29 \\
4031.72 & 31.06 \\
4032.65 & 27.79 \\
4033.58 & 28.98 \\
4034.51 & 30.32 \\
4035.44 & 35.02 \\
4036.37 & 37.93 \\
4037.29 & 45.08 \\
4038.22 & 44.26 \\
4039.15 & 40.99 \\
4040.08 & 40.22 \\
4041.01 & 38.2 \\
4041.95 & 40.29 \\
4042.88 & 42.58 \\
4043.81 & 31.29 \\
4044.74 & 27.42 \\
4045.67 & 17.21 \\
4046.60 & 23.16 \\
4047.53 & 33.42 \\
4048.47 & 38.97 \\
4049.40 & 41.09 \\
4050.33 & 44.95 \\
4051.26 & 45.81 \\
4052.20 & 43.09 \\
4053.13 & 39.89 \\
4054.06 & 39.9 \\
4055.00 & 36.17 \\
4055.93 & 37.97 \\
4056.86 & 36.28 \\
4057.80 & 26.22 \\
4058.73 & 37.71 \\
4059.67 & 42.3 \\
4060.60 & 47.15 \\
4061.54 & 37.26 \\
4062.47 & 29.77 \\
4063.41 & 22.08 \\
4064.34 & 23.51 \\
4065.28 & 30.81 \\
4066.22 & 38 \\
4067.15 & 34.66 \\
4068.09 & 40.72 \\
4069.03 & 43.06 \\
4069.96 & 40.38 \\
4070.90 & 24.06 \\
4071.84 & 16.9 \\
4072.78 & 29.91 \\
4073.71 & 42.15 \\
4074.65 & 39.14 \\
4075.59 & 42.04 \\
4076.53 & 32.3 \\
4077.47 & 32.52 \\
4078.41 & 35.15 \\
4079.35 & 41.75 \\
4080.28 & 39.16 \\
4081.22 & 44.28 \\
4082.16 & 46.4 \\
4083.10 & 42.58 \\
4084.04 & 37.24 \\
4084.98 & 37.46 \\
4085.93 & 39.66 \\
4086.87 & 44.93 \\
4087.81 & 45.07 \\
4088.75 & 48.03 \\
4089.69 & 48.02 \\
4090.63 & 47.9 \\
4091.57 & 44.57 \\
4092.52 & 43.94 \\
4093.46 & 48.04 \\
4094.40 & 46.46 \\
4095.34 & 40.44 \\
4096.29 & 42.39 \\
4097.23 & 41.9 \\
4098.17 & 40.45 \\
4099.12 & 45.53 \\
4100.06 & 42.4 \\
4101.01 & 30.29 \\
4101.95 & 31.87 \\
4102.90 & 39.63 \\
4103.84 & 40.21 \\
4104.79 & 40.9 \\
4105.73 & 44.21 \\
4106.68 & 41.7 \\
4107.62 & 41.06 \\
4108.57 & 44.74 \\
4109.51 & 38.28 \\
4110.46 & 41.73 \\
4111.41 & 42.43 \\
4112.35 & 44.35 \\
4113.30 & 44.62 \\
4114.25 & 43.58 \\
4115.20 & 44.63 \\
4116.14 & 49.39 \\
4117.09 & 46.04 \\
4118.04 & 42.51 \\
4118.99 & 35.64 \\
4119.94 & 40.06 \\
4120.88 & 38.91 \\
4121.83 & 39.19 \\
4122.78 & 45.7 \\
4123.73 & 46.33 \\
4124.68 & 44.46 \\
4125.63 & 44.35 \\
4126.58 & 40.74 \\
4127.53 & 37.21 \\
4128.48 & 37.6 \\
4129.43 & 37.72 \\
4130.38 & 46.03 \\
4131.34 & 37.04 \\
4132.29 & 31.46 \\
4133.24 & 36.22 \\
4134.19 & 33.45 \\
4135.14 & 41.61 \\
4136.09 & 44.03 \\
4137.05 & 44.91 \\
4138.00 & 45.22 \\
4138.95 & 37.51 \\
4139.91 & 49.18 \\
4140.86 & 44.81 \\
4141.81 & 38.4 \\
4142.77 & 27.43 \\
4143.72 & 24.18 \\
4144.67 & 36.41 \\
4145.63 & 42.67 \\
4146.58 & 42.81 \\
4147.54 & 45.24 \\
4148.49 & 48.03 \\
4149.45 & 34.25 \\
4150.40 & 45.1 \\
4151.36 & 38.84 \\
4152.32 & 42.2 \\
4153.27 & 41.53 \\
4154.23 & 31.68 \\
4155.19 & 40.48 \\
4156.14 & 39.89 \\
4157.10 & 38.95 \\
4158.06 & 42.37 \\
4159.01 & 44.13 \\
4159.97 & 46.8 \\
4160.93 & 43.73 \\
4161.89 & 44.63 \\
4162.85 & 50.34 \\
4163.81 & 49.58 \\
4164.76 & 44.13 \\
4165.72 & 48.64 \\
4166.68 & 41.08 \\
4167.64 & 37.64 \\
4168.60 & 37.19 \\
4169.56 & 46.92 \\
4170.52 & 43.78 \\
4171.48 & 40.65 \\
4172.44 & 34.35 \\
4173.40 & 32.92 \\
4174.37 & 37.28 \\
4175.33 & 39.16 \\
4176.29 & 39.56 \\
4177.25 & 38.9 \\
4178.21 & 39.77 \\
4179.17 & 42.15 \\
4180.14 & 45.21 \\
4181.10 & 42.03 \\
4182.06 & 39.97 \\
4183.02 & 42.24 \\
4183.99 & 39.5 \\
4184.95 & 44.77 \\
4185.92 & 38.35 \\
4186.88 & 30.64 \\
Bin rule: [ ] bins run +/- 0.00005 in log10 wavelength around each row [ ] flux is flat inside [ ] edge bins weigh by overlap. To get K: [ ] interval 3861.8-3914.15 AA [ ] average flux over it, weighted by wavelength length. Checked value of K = 23.6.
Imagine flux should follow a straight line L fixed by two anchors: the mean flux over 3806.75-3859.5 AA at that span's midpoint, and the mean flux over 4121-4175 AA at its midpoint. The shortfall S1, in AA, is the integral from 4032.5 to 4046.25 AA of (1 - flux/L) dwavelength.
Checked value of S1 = -0.9 AA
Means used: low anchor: 18.4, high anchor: 40.9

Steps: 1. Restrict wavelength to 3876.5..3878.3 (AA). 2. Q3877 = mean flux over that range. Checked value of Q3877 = 21.7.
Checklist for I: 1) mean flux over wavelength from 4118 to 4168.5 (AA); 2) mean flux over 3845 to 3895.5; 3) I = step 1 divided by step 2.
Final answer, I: 1.90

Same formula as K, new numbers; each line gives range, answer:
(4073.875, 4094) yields 41.9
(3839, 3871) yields 21.1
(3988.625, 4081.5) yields 36.7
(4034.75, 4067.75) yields 36.3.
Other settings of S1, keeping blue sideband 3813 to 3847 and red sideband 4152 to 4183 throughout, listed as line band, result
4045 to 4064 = -1.8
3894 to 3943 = 2.7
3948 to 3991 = 3.9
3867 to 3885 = -0.8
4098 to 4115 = -2.0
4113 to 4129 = -1.9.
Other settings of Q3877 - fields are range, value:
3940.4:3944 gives 18.5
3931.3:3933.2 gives 4.98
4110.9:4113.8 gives 43.7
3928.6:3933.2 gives 7.77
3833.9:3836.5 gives 15.5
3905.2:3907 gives 19.2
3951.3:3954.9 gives 28.8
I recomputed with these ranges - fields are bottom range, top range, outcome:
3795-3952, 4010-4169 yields 1.91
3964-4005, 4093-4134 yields 1.46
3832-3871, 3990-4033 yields 1.92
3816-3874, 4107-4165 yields 2.35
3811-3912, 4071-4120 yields 2.03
